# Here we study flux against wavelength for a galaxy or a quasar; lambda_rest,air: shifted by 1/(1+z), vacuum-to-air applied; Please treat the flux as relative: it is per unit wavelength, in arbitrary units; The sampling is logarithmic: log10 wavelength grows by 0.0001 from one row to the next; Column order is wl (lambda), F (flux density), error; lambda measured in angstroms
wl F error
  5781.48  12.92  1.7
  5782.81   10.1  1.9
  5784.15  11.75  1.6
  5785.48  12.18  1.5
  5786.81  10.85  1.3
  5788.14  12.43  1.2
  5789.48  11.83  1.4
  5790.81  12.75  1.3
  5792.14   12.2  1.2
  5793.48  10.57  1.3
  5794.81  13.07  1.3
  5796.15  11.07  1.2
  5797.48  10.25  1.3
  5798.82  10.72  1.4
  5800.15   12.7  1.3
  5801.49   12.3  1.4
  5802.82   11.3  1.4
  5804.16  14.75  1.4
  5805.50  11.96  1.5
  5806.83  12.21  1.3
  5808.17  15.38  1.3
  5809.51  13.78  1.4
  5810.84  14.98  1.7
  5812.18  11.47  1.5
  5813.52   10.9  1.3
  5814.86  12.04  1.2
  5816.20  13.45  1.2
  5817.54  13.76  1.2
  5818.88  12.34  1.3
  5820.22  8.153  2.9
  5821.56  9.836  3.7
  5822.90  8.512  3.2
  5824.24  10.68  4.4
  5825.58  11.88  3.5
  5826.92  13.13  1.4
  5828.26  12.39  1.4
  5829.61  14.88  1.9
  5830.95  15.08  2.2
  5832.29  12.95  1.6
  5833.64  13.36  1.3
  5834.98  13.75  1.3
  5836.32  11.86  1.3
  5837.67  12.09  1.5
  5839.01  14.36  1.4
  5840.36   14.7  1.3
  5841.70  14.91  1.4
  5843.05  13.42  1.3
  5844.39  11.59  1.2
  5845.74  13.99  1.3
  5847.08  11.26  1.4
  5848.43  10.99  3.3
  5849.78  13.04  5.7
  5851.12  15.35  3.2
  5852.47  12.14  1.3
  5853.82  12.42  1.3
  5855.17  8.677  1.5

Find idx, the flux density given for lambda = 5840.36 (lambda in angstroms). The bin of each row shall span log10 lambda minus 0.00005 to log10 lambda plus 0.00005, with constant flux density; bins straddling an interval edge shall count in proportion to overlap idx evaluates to 14.7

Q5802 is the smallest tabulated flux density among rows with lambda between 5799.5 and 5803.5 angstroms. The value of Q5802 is 11.3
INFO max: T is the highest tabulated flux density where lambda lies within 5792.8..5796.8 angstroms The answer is 13.07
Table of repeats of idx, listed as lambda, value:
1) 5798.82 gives 10.72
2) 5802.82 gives 11.3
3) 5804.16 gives 14.75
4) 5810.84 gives 14.98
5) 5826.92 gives 13.13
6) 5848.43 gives 10.99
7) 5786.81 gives 10.85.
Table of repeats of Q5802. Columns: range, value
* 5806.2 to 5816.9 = 10.9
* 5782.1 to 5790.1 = 10.1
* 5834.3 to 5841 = 11.86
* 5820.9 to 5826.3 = 8.512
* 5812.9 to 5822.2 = 8.153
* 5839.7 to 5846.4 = 11.59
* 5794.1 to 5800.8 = 10.25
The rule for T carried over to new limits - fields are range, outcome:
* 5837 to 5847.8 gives 14.91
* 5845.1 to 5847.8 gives 13.99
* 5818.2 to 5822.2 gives 12.34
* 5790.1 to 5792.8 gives 12.75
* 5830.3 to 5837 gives 15.08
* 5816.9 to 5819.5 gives 13.76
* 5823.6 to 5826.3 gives 11.88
